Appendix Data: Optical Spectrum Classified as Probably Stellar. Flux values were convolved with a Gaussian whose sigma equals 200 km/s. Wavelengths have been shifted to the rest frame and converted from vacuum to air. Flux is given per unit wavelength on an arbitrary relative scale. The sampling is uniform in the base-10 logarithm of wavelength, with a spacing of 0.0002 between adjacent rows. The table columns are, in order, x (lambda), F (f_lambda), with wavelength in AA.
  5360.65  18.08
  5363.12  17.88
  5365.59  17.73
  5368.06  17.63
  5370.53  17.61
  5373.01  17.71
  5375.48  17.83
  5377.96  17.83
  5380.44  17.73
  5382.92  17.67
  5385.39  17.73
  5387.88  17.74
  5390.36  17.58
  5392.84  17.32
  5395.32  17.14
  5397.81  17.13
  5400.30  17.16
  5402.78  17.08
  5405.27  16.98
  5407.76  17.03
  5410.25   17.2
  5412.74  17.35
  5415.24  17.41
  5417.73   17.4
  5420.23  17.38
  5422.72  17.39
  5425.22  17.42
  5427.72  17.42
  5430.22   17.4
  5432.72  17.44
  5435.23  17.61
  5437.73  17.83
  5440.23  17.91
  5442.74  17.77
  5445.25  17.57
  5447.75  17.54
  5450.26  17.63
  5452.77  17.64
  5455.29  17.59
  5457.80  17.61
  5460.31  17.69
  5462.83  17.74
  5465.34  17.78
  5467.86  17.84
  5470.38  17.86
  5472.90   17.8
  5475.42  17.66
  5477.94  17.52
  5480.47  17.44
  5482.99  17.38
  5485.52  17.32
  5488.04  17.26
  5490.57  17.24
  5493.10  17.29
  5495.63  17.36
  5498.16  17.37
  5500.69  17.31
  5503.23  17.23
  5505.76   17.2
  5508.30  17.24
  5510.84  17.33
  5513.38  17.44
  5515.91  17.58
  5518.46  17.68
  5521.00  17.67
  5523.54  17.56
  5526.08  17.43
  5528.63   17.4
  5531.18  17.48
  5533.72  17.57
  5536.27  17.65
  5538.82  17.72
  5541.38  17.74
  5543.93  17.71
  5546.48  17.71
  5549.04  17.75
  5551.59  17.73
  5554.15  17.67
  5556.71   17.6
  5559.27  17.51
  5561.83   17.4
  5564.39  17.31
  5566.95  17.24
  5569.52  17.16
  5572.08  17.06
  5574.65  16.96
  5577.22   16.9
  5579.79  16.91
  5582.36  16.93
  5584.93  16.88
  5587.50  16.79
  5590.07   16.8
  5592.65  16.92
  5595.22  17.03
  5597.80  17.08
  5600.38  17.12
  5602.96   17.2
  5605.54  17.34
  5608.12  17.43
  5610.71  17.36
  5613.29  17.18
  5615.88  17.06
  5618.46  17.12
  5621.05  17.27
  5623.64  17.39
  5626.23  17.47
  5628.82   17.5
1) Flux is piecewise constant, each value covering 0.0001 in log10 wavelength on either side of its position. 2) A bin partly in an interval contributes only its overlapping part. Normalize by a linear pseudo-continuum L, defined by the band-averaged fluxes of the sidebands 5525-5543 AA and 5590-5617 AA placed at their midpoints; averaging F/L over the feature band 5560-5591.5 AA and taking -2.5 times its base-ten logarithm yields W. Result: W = 0.02 mag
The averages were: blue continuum 17.6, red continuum 17.1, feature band 17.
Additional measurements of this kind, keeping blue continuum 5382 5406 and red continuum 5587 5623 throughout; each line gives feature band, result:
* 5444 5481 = -0.02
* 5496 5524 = -0.01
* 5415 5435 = -0.01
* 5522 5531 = -0.02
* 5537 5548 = -0.03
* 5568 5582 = 0.01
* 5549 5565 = -0.02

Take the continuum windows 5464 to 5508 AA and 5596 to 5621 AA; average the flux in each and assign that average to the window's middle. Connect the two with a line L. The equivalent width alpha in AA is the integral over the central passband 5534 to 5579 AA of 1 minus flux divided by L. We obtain -0.4 AA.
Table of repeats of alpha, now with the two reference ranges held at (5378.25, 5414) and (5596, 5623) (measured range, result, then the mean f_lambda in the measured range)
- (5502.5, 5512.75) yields 0.0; 17.3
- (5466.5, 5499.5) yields -0.4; 17.5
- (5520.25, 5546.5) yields -0.5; 17.6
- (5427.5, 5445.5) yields -0.3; 17.6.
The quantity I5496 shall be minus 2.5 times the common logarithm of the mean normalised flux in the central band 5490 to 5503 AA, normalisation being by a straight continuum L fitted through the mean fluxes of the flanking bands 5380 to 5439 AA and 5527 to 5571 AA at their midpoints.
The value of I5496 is 0.01 mag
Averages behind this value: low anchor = 17.4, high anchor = 17.5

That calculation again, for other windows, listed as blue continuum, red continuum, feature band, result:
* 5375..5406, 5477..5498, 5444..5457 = -0.01 mag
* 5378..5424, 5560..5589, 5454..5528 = -0.02 mag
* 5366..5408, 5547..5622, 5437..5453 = -0.02 mag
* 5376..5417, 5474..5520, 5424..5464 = -0.01 mag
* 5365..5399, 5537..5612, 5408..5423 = 0.01 mag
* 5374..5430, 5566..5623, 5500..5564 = -0.02 mag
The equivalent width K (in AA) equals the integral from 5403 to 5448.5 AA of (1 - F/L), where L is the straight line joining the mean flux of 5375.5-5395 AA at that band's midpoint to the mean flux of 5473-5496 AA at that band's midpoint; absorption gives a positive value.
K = 0.28 AA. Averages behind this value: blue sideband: 17.6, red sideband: 17.4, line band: 17.4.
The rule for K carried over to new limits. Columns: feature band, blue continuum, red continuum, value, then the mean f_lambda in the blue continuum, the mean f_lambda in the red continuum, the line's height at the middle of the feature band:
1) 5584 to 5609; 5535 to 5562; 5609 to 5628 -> 0.5 AA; 17.7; 17.3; 17.4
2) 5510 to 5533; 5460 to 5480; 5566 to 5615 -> -0.1 AA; 17.7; 17.1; 17.4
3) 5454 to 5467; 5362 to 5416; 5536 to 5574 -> -0.1 AA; 17.5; 17.5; 17.5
